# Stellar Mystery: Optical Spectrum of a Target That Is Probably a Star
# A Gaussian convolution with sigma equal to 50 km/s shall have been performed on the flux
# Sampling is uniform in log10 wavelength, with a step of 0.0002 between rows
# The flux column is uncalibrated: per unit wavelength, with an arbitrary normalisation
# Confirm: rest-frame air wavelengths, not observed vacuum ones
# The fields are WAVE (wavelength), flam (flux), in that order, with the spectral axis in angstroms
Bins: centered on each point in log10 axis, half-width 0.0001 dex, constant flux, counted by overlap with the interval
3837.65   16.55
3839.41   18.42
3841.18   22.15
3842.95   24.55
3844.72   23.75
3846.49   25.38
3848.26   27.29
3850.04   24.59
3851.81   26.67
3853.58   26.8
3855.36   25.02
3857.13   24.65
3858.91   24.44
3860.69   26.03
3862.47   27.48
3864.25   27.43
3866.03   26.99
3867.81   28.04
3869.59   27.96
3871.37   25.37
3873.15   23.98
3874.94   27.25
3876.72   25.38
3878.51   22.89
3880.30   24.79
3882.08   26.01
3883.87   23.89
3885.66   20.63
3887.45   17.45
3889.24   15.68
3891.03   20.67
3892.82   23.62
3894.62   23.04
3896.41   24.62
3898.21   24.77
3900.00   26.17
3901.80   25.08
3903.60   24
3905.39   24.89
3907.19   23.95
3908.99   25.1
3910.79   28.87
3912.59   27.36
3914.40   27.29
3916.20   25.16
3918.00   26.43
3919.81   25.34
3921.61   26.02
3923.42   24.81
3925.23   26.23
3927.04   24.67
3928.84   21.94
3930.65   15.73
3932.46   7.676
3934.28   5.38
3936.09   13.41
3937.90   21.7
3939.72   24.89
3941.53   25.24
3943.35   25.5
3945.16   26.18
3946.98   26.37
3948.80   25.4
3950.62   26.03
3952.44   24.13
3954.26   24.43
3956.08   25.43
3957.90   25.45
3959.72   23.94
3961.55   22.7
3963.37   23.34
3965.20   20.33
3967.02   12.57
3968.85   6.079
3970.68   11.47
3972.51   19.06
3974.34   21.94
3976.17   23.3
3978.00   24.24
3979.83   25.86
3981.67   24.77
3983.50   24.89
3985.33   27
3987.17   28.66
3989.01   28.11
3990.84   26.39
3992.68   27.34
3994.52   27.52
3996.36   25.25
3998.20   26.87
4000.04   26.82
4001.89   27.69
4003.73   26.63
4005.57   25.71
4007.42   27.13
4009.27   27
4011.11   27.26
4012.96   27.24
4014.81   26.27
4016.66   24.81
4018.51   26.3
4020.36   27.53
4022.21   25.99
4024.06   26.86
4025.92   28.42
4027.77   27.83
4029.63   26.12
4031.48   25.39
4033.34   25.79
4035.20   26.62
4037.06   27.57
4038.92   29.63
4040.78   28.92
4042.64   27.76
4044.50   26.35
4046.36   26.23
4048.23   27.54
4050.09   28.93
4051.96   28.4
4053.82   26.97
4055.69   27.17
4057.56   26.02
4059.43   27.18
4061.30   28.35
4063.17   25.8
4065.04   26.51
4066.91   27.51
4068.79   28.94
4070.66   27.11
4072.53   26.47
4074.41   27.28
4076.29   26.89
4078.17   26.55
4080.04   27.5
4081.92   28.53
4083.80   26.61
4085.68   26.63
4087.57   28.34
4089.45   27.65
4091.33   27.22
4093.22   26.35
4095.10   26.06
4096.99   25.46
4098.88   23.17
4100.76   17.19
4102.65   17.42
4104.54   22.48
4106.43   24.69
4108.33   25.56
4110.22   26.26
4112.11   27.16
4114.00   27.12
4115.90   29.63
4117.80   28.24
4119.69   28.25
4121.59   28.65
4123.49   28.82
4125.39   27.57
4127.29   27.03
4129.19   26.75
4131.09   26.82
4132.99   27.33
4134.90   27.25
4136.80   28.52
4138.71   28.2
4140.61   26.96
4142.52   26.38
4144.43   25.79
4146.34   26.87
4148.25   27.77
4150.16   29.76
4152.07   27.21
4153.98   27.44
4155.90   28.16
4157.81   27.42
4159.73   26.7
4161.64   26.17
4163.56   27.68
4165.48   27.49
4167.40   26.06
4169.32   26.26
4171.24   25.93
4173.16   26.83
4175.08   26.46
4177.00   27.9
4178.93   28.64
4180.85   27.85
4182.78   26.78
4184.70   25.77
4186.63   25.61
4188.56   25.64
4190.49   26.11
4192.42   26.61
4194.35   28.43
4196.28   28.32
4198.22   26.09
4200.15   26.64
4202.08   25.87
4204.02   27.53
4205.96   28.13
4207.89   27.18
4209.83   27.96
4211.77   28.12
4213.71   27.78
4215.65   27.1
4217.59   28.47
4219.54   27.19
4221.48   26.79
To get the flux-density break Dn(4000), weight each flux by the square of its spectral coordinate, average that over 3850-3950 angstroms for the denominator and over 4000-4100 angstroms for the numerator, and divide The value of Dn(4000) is 1.22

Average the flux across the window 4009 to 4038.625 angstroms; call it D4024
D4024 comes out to 26.7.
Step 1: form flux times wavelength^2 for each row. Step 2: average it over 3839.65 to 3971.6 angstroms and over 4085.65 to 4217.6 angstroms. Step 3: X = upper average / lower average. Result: 1.3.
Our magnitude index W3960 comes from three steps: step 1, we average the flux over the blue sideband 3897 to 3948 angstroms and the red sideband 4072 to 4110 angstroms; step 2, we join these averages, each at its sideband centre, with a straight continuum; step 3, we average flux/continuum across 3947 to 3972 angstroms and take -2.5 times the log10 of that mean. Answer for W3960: 0.13 mag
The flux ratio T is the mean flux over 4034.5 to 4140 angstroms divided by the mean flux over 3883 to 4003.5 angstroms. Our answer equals 1.2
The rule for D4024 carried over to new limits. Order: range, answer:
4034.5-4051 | 27.7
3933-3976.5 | 20.9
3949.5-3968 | 22.8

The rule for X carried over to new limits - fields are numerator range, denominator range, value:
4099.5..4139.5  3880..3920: 1.21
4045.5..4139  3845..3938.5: 1.24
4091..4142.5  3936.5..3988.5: 1.24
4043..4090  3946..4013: 1.18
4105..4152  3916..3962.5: 1.32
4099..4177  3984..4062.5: 1.04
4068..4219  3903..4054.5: 1.18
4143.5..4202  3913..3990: 1.34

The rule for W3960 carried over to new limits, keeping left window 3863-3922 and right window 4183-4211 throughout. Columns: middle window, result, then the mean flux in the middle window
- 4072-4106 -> 0.029 mag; 25.4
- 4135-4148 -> -0.028 mag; 27.2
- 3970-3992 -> 0.061 mag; 24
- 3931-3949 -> 0.255 mag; 19.8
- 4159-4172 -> 0.001 mag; 26.6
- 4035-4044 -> -0.096 mag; 28.1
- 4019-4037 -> -0.044 mag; 26.8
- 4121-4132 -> -0.049 mag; 27.6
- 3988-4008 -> -0.058 mag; 26.9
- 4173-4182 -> -0.034 mag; 27.6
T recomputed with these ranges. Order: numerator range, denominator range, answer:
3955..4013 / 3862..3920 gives 0.97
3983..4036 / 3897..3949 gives 1.15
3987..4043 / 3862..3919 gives 1.09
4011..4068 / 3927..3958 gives 1.26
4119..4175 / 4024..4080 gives 1.00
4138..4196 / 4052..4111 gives 1.04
